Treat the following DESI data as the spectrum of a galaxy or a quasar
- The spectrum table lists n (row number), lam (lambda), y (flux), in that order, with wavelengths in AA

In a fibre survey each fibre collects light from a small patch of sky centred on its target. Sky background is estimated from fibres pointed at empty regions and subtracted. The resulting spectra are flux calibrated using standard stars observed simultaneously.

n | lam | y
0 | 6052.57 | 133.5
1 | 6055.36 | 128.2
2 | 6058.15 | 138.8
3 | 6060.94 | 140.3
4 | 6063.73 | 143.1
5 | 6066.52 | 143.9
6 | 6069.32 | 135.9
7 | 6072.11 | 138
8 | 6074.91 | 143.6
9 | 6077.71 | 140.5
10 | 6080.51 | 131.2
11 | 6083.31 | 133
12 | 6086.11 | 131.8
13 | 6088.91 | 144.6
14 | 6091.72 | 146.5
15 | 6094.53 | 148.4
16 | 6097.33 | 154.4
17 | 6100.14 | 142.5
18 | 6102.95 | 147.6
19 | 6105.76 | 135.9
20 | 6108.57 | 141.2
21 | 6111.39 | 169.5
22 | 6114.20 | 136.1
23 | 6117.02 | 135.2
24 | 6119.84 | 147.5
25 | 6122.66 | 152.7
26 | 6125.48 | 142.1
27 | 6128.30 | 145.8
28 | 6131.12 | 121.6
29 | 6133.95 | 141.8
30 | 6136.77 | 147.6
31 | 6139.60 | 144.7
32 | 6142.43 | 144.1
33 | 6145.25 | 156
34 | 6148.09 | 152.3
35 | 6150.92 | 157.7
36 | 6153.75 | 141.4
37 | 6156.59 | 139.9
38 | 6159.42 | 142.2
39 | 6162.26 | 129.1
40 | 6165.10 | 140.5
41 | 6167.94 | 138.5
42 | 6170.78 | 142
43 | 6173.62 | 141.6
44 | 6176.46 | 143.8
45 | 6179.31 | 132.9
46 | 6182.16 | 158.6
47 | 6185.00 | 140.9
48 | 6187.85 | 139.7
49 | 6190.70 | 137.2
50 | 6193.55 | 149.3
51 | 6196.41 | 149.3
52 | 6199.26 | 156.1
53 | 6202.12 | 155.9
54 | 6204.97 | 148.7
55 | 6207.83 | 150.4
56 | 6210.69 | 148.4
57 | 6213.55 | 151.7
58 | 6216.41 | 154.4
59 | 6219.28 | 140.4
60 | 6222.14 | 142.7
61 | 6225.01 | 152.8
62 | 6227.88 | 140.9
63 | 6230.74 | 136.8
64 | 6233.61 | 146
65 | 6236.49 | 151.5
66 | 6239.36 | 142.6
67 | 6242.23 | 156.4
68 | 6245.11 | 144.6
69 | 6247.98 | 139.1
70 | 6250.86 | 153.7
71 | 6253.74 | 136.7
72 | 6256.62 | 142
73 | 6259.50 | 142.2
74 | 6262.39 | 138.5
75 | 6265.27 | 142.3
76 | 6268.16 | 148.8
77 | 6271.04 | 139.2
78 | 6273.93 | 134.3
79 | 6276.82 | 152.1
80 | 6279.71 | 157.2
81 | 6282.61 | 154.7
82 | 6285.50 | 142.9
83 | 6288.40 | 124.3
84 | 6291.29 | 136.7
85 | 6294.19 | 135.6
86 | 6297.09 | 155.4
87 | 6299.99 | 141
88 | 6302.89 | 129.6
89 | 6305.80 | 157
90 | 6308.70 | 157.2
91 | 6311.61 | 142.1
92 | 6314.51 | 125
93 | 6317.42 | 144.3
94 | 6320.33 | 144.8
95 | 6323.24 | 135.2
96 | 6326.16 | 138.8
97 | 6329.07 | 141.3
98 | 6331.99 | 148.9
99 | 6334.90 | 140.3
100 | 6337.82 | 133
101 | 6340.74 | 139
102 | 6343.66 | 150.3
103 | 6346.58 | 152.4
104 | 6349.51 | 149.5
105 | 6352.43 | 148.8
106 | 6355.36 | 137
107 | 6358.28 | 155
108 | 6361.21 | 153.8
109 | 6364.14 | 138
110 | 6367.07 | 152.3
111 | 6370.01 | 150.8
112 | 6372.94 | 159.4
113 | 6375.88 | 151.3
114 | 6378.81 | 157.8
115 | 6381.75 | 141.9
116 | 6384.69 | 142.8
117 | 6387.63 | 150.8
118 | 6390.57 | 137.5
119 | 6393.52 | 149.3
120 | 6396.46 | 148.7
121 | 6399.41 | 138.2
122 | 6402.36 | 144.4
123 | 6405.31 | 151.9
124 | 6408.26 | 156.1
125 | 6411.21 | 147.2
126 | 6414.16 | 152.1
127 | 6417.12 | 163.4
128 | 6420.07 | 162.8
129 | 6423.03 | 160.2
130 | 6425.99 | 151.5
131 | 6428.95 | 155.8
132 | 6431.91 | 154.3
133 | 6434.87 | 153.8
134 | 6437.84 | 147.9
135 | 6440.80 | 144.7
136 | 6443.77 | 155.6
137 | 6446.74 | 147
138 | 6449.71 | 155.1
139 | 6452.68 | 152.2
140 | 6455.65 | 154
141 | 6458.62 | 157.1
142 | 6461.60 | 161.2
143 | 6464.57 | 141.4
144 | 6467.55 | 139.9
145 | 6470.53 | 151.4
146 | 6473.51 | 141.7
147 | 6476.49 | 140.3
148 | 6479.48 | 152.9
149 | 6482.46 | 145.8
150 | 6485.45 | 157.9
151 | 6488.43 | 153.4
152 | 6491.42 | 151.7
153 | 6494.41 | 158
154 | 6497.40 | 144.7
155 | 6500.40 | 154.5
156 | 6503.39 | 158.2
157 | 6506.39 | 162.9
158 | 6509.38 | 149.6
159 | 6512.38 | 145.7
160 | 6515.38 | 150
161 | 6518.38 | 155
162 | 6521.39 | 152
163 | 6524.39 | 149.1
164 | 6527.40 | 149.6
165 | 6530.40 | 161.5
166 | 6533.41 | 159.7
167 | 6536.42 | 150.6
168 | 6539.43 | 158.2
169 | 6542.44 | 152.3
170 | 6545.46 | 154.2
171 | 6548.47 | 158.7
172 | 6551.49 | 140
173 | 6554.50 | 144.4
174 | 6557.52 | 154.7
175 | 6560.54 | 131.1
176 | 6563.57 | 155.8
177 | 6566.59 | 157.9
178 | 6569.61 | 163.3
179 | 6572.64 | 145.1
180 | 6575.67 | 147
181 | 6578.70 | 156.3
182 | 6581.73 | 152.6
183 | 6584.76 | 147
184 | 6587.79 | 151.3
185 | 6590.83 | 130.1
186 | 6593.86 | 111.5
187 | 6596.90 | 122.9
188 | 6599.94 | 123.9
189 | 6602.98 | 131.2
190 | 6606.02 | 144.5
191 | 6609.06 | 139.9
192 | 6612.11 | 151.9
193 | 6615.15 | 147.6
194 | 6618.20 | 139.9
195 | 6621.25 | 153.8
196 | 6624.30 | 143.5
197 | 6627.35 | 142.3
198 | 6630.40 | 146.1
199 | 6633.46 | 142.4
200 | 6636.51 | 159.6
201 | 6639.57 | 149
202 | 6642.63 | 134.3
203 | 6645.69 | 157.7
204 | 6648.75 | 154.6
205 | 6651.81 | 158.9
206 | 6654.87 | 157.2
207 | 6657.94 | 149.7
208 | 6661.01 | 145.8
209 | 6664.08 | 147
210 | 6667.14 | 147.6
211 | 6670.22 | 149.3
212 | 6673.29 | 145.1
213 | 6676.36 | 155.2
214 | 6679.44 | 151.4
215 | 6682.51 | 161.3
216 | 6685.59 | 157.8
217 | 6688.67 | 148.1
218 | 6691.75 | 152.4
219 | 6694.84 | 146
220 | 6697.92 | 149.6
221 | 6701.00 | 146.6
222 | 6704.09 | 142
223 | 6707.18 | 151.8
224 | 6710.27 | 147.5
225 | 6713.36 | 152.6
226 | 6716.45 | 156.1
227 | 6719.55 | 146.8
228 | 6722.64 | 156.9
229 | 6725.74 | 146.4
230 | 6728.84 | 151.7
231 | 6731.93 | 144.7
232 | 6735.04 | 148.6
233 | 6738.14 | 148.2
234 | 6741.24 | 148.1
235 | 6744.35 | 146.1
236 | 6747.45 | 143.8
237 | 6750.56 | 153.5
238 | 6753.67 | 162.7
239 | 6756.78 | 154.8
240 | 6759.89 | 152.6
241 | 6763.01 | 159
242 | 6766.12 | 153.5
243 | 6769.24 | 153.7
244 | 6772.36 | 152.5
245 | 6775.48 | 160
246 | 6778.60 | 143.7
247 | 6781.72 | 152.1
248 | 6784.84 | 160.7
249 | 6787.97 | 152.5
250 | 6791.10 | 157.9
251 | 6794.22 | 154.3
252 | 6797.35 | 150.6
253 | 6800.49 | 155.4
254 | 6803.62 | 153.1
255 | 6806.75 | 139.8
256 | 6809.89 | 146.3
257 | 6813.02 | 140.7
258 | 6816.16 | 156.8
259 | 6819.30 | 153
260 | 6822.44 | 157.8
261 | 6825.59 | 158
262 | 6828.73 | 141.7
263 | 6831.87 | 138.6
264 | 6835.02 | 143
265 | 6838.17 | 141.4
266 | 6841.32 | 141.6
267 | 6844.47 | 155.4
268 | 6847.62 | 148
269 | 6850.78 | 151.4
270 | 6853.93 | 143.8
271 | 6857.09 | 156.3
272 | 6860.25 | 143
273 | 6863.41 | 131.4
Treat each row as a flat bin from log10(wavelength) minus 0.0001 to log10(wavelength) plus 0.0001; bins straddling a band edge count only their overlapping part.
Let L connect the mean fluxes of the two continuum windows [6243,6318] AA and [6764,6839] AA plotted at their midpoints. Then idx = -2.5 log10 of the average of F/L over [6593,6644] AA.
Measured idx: 0.056 mag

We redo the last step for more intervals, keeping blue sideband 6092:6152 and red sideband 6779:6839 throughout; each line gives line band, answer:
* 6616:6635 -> 0.03 mag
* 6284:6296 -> 0.09 mag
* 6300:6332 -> 0.04 mag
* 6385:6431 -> -0.03 mag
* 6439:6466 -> -0.03 mag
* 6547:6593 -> 0.00 mag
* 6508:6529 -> -0.01 mag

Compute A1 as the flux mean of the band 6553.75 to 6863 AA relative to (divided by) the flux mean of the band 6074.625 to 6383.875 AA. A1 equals 1.0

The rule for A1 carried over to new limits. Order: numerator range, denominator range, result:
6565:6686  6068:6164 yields 1.03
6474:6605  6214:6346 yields 1.04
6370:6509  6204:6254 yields 1.03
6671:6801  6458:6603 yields 1.02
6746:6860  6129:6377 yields 1.04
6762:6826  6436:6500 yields 1.02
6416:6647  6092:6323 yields 1.03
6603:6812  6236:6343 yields 1.05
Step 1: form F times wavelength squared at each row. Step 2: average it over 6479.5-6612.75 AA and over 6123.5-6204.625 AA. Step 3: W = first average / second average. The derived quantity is 1.16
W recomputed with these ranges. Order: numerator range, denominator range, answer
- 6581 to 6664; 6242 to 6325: 1.12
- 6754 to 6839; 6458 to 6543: 1.09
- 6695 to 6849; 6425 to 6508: 1.09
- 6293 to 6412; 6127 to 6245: 1.06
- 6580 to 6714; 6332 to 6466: 1.05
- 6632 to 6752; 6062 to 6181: 1.26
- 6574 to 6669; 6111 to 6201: 1.16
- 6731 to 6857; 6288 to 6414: 1.19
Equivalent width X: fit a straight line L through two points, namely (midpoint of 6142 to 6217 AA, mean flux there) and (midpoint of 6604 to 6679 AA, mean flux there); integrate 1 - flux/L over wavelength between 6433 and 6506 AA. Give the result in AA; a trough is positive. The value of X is -1.8 AA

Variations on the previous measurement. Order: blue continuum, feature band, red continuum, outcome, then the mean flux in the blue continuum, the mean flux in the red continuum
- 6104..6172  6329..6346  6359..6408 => 0.54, 144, 148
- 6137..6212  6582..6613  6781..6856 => 2.61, 145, 150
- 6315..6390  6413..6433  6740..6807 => -1.38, 146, 153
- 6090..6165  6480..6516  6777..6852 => -1.31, 145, 150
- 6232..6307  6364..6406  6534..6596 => -0.68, 144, 148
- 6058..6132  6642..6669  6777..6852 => -0.51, 142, 150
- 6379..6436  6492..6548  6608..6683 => -1.38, 151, 149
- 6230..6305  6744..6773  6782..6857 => -0.86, 143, 150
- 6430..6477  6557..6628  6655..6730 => 3.23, 150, 150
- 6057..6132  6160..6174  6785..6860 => 0.44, 142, 150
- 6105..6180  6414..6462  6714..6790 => -2.29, 143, 152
